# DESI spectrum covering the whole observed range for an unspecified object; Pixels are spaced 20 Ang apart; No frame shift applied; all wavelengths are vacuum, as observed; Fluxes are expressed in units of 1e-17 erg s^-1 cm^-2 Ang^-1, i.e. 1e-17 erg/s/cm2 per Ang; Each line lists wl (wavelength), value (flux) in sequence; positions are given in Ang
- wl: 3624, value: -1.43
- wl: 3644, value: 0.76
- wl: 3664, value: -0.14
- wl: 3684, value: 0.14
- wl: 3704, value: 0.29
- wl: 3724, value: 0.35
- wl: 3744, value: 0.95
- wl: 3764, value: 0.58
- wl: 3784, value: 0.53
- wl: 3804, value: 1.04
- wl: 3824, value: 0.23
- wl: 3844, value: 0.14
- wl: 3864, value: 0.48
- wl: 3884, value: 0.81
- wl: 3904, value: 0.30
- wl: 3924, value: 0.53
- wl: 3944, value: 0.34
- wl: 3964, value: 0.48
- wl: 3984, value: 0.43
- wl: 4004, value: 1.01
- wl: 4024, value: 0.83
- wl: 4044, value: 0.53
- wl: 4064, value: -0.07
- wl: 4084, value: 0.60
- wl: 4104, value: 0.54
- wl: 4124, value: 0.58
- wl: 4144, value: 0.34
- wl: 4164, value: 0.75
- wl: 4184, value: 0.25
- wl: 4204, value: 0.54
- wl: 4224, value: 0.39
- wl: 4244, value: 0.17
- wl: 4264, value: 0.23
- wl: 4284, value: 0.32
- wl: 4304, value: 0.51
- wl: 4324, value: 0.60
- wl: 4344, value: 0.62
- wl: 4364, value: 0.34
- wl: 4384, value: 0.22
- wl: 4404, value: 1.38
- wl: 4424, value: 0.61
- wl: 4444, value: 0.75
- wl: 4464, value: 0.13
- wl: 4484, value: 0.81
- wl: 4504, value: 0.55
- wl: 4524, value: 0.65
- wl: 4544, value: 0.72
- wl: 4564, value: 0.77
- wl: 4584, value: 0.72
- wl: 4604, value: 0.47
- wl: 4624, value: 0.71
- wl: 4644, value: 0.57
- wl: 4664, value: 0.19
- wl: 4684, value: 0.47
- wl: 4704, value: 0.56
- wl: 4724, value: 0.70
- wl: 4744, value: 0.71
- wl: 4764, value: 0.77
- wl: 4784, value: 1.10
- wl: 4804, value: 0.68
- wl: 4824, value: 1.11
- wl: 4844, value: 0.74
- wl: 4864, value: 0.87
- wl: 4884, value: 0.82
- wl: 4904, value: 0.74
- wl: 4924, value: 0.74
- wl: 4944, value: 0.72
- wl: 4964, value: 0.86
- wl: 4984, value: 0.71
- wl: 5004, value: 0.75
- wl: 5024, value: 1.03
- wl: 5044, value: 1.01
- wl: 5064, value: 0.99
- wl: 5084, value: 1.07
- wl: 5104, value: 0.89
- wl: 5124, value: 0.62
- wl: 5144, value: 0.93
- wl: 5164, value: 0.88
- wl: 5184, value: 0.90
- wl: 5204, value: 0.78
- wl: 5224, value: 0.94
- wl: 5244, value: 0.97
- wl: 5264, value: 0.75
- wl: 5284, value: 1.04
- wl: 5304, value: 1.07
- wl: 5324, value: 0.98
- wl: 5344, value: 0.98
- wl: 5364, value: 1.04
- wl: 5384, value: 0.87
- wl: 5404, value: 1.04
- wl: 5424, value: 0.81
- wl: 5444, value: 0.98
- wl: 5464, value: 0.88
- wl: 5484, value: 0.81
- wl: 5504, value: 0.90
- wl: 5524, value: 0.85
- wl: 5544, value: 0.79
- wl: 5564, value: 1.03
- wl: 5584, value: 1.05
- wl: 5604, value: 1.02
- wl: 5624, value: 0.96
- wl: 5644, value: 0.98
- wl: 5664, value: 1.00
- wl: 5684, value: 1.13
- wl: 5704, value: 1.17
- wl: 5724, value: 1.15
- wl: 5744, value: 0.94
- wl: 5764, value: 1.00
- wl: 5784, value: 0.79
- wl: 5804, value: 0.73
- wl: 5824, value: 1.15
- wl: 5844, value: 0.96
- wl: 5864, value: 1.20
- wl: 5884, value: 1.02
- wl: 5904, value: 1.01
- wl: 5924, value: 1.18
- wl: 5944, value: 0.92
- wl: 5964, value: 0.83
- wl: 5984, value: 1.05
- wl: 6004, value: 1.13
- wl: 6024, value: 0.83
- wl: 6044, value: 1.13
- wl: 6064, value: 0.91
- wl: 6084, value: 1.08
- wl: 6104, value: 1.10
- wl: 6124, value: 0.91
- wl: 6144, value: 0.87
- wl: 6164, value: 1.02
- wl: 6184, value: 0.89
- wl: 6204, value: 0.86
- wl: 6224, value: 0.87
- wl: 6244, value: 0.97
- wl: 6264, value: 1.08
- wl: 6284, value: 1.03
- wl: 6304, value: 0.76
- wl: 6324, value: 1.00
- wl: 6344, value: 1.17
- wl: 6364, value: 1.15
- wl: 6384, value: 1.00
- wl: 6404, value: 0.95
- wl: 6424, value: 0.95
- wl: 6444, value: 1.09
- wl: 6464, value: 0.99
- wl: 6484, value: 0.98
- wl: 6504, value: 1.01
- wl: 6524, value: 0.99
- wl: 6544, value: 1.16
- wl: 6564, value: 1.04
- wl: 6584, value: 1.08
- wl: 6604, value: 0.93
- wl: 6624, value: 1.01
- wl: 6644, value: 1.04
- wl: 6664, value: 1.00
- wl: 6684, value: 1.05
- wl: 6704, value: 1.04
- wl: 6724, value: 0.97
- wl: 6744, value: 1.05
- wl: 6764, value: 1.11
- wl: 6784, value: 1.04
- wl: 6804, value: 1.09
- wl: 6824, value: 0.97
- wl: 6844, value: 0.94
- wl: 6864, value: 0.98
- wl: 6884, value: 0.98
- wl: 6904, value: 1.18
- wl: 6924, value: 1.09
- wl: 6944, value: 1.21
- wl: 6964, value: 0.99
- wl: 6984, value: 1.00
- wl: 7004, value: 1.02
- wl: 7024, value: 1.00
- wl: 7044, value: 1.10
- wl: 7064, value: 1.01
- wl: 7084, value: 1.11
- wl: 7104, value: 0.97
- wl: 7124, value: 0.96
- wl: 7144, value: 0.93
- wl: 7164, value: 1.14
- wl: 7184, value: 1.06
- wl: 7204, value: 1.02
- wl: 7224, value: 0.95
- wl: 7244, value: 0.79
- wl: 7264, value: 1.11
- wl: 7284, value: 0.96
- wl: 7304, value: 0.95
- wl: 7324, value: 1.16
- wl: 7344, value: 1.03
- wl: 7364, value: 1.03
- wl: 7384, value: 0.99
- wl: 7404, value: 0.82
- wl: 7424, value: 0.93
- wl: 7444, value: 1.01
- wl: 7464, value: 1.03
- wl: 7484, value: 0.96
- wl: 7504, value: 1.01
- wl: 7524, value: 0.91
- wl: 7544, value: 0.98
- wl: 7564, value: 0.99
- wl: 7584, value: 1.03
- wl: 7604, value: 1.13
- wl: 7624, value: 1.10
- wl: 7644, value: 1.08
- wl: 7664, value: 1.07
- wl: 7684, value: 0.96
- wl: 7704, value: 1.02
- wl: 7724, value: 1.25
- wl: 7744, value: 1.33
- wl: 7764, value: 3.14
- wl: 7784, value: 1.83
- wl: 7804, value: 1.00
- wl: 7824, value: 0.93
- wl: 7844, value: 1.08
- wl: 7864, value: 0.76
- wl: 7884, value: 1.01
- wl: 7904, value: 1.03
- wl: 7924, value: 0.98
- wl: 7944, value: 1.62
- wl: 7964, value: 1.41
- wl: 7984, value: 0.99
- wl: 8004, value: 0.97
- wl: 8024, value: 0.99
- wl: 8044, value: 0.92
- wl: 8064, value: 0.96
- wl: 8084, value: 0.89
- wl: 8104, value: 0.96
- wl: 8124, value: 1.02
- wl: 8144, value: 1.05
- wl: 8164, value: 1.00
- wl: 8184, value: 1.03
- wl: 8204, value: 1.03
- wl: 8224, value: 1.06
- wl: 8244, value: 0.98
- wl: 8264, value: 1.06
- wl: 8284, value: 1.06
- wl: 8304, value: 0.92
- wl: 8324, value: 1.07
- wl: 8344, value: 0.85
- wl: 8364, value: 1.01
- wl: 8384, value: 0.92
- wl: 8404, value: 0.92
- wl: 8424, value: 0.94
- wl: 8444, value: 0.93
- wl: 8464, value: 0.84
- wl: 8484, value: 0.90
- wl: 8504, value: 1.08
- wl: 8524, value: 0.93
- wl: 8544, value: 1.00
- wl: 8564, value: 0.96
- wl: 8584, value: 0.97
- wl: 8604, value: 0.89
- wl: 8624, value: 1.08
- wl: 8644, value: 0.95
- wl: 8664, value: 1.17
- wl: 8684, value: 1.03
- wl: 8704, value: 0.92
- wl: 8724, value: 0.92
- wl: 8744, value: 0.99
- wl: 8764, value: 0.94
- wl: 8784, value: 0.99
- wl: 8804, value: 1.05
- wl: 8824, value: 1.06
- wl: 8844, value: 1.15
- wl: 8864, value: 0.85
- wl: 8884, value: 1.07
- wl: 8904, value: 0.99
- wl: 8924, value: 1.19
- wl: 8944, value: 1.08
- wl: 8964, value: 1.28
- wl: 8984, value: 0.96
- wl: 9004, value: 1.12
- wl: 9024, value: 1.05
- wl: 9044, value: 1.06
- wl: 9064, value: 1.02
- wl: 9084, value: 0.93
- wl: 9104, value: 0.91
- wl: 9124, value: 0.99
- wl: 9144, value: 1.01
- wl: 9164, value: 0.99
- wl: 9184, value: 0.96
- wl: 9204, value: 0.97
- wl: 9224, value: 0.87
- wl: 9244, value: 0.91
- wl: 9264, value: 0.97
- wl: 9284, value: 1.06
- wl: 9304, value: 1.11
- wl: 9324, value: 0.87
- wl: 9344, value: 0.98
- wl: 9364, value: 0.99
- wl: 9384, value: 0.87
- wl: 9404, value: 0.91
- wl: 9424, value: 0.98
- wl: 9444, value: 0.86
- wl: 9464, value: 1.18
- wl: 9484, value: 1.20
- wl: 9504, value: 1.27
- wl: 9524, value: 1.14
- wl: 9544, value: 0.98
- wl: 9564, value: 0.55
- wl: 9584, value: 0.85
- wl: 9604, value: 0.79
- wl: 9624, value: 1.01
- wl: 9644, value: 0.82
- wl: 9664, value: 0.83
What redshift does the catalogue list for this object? 0.183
